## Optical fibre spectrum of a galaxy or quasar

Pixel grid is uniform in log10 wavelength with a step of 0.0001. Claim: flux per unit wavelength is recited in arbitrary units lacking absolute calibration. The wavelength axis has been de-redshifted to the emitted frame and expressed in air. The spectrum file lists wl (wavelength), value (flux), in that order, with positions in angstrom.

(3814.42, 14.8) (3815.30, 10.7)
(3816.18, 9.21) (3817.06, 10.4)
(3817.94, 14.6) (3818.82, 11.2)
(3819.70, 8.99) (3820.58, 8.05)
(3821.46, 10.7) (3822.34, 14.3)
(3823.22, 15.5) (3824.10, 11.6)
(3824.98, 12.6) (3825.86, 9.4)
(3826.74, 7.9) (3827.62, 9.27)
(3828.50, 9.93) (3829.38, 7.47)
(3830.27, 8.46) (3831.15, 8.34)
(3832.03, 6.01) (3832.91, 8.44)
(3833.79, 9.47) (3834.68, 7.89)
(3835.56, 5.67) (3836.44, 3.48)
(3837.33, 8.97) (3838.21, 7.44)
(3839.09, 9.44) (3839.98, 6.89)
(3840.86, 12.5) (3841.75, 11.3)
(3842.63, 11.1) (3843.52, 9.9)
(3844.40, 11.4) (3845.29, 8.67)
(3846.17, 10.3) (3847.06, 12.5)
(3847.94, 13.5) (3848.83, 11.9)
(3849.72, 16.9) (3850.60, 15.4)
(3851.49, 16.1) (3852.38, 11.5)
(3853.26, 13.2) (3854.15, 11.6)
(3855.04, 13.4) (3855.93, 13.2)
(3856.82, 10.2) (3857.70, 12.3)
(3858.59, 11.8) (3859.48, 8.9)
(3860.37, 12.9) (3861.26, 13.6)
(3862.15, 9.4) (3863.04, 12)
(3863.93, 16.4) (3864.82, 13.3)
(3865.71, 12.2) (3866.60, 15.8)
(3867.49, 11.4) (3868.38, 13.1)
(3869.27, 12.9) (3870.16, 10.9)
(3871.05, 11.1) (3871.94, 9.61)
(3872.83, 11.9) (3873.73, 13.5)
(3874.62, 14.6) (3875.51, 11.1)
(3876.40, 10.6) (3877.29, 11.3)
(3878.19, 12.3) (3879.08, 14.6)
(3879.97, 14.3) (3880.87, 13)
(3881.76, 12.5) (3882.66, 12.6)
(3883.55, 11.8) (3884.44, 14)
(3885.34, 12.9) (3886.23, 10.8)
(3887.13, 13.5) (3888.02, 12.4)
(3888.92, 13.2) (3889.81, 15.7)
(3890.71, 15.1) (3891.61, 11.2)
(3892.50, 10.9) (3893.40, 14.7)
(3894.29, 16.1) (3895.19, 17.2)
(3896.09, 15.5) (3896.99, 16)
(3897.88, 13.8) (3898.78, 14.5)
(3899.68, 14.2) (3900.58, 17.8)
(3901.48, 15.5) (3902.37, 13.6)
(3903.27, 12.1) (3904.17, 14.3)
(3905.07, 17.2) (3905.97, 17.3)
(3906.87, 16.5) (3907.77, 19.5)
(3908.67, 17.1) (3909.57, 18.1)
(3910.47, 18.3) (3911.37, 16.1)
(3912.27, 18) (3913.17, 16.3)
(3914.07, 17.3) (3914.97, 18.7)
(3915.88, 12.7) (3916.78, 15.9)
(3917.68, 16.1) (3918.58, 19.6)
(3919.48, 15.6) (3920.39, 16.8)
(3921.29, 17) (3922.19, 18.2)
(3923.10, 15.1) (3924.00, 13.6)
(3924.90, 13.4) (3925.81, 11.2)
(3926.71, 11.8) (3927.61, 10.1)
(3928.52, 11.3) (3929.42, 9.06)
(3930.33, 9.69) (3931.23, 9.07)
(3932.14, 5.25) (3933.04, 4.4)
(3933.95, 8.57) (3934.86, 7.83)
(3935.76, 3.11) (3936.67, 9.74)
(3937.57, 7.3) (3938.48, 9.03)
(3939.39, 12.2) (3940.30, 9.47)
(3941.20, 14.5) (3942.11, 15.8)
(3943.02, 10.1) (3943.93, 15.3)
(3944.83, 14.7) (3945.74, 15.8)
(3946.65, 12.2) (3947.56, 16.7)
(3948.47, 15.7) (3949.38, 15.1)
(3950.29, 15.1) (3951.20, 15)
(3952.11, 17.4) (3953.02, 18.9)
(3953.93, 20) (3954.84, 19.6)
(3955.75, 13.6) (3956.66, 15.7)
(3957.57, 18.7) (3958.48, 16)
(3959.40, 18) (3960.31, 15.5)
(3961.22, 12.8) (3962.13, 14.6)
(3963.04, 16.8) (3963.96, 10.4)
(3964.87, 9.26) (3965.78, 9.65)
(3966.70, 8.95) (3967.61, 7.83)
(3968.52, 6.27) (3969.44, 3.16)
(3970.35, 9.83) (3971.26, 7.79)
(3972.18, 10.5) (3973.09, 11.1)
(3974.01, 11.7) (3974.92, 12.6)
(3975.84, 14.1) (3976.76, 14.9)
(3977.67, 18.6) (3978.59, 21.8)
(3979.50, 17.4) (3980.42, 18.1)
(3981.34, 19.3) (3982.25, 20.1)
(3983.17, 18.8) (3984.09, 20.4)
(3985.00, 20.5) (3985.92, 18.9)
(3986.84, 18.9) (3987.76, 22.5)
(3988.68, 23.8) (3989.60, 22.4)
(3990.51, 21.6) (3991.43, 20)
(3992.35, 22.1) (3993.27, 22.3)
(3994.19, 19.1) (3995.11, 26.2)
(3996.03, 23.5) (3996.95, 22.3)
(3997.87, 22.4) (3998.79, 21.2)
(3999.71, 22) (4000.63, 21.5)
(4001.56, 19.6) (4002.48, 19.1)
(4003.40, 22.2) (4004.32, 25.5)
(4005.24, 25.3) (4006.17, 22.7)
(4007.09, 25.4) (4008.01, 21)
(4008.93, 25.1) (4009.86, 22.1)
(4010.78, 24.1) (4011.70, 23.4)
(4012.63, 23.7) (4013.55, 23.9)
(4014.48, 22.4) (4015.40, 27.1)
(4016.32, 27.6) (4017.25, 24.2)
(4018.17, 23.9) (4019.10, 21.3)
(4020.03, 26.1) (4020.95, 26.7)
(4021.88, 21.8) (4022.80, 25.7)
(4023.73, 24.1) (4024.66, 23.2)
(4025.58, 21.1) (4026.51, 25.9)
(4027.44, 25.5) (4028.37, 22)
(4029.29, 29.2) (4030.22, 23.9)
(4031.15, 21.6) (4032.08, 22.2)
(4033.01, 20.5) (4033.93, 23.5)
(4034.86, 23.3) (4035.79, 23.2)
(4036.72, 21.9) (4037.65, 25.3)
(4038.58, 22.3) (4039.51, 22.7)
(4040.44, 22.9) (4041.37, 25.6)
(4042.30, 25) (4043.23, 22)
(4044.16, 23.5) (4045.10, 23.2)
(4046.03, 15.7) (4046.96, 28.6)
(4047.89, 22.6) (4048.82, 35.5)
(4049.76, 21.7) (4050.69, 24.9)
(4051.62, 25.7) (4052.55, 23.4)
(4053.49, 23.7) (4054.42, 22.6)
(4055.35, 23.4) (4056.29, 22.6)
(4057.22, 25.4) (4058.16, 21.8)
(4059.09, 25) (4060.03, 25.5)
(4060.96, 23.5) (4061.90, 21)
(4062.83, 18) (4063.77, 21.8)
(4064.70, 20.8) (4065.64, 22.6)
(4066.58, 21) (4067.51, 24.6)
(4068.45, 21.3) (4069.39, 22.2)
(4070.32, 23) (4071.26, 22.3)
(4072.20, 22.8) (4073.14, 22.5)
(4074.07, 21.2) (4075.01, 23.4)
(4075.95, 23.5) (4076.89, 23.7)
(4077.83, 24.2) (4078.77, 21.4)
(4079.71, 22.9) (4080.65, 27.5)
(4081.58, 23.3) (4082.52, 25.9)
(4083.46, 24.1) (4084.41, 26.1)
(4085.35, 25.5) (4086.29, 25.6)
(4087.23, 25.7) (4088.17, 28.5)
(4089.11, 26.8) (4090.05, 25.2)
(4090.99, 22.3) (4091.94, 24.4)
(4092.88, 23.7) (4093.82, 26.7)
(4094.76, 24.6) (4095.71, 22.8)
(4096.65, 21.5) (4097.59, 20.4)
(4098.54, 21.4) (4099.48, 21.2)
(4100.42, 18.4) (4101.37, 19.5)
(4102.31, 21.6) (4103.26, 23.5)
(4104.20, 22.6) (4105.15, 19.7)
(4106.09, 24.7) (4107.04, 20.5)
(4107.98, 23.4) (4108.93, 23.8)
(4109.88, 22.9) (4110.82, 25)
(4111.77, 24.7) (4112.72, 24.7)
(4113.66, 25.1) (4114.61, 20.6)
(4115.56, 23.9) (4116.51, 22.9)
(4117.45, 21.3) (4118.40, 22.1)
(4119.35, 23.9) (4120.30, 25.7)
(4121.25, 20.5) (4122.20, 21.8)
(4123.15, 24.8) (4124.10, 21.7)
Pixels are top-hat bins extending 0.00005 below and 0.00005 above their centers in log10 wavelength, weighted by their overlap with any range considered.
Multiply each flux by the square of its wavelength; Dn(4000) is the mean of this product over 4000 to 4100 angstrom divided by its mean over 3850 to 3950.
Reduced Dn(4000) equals 1.9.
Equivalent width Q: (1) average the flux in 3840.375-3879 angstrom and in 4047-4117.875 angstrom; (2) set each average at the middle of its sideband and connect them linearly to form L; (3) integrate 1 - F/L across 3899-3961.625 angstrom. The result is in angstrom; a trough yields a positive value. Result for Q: 5.9 angstrom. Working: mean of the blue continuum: 12.3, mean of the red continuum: 23.4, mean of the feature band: 14.2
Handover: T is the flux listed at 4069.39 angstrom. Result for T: 22.2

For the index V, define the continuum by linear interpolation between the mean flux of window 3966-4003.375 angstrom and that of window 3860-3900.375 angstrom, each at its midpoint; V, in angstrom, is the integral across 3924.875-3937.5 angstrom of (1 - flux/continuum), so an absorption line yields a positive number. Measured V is 5.4 angstrom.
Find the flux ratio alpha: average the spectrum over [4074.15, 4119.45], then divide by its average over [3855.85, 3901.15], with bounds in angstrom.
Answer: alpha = 1.80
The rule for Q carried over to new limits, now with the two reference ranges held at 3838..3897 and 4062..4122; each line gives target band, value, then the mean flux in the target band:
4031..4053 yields -3.1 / 23.7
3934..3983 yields 9.7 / 13.5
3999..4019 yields -4.3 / 23.4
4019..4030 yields -2.5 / 24.5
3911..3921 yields -1.2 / 16.7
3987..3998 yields -2.3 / 22.3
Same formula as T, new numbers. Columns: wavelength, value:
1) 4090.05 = 25.2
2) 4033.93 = 23.5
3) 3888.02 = 12.4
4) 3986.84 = 18.9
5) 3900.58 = 17.8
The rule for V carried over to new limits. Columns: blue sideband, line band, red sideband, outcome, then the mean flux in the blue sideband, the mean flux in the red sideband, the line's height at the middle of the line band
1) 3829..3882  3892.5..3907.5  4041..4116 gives -1.70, 11.3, 23.4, 13.7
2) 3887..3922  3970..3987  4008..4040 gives 3.87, 15.7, 23.8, 20.7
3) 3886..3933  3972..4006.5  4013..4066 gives 0.49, 14.5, 23.7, 20.2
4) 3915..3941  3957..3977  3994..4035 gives 5.95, 11.7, 23.5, 17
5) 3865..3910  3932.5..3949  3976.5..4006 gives 5.99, 13.8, 21.1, 17.5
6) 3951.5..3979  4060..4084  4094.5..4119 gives -3.06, 13.5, 22.4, 20.2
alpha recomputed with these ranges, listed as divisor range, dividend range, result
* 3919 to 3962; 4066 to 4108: 1.76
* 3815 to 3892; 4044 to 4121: 2.04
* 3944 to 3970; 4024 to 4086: 1.67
